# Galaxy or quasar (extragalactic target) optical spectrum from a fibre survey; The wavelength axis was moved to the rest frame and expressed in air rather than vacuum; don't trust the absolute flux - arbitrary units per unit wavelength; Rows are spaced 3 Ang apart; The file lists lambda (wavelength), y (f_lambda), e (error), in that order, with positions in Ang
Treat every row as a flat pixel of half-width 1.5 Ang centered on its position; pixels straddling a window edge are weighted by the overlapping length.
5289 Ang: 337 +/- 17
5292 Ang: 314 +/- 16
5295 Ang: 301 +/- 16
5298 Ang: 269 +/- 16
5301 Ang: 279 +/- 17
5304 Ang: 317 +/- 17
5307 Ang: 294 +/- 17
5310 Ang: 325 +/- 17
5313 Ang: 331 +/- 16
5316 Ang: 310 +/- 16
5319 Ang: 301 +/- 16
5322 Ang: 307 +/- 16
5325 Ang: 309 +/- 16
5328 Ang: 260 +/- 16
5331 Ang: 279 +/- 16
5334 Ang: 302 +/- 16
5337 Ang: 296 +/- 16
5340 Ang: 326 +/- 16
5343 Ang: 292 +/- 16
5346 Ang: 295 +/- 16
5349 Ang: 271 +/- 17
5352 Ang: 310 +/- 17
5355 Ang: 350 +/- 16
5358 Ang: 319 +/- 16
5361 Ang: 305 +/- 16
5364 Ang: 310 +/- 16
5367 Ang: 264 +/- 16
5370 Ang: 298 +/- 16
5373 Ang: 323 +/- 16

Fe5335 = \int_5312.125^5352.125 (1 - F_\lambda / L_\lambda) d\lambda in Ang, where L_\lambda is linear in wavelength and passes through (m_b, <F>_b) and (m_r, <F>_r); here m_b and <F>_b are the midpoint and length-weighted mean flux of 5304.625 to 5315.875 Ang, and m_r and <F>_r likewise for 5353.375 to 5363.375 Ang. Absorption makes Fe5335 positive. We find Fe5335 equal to 2.6 Ang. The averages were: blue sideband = 316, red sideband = 323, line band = 298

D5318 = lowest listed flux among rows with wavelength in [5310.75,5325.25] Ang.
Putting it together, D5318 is 301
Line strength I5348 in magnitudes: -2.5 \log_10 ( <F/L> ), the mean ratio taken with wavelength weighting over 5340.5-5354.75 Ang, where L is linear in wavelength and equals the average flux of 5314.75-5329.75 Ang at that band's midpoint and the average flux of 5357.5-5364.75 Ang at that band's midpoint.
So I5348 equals 0.02 mag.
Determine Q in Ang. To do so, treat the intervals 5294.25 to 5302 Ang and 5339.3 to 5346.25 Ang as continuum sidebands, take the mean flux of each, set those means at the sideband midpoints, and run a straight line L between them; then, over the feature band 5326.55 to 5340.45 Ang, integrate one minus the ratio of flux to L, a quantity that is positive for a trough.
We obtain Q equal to 0.4 Ang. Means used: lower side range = 282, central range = 290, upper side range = 304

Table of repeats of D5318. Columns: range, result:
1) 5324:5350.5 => 260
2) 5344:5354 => 271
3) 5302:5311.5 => 294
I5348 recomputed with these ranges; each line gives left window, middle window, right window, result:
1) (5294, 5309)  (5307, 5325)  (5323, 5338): -0.08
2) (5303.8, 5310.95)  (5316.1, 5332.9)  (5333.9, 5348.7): 0.04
